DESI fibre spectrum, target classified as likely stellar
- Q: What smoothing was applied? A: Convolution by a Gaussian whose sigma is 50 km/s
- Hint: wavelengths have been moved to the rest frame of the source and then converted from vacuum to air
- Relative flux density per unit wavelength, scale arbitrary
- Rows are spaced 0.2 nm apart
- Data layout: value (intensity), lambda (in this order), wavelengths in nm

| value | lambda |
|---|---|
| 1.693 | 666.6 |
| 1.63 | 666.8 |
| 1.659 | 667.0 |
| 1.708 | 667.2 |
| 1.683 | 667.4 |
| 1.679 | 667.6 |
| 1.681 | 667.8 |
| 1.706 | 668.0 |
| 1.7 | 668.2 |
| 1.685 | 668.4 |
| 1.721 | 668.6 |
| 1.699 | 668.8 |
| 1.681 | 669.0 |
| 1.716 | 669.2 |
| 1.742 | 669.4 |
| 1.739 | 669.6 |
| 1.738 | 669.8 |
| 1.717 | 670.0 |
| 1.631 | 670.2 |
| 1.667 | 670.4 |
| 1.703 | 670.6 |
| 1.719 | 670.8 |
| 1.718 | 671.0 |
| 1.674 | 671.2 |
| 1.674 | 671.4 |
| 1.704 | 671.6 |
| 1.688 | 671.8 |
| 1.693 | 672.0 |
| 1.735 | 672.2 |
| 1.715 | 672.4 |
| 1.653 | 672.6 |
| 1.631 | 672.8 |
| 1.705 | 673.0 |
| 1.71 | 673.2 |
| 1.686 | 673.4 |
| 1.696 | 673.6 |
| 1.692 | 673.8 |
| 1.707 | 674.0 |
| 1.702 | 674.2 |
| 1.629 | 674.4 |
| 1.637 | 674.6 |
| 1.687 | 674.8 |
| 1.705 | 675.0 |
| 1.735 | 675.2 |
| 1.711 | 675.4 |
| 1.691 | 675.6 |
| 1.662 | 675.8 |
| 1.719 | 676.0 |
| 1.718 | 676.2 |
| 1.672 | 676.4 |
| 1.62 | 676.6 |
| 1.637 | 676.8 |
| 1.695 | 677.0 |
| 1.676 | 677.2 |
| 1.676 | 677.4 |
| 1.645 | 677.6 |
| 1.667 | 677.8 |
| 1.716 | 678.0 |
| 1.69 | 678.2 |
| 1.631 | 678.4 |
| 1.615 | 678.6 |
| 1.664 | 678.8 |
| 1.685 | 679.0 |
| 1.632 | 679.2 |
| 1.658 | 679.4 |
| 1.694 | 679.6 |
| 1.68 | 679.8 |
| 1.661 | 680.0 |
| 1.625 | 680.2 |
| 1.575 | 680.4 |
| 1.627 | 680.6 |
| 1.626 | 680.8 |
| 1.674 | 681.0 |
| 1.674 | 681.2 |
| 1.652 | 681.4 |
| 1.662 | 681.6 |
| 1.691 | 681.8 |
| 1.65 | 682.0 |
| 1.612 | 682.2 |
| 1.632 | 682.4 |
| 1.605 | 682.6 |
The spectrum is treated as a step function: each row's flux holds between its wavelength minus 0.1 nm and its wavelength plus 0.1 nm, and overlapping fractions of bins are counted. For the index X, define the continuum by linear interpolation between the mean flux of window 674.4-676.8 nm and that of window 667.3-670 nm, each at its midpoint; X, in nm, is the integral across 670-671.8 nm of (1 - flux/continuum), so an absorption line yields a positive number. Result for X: 0.01 nm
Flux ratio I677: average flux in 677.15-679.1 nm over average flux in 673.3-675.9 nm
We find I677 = 1.0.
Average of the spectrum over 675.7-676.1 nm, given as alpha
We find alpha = 1.69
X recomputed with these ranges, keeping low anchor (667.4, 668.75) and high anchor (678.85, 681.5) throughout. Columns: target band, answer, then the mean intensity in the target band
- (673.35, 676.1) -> -0.032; 1.69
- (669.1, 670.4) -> -0.017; 1.71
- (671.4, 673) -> -0.008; 1.69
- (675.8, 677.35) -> -0.011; 1.68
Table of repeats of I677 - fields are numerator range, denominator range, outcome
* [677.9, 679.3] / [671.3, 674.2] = 0.98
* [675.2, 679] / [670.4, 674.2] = 0.99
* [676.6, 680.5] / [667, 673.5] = 0.98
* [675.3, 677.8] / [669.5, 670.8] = 0.99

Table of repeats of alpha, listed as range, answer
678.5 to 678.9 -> 1.64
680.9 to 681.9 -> 1.67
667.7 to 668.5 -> 1.69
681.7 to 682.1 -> 1.67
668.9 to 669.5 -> 1.71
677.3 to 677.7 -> 1.66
